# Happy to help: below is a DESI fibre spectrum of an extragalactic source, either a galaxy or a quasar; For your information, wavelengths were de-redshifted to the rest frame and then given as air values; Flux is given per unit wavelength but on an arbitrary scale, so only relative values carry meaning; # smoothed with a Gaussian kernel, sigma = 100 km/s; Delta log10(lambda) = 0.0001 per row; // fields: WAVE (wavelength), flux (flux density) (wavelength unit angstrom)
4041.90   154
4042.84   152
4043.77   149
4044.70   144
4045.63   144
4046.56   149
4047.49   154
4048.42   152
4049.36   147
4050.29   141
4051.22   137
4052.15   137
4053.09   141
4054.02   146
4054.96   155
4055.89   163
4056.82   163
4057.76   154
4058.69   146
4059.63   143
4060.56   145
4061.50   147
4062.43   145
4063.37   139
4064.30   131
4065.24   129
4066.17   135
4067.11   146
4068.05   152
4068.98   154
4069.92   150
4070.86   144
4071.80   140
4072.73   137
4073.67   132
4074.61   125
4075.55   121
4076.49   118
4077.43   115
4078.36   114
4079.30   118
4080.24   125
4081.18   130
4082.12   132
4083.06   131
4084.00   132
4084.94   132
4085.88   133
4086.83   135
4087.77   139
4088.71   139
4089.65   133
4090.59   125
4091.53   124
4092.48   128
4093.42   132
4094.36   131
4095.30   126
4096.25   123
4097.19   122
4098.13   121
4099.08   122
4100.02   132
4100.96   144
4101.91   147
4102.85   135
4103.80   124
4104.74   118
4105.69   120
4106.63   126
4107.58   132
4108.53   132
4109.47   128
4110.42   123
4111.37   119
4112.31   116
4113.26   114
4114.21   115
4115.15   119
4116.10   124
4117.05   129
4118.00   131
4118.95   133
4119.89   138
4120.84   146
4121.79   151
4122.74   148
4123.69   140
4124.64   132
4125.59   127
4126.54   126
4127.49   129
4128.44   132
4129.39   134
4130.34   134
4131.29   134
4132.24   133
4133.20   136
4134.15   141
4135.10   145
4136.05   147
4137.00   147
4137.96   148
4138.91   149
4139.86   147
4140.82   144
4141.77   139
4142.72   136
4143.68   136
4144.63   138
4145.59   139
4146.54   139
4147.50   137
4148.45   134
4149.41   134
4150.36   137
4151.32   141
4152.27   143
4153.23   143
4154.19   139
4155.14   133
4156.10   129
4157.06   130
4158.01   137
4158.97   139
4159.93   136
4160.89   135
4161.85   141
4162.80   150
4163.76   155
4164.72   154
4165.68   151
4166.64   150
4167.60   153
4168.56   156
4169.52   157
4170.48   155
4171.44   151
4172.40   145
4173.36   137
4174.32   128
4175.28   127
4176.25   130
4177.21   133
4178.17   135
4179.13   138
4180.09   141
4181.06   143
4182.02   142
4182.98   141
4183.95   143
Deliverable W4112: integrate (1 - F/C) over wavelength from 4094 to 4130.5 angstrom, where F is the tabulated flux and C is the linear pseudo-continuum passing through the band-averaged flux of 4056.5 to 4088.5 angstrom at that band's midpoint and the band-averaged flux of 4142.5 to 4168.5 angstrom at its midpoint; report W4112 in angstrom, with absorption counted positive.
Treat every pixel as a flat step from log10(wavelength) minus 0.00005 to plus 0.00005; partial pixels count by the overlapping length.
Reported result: 2.4 angstrom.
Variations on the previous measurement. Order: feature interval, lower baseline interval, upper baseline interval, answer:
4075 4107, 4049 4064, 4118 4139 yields 3.3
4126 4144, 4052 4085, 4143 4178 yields 0.2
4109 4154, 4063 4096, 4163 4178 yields 1.4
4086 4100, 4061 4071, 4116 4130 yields 1.0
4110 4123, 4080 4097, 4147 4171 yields 0.6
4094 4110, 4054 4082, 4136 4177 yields 1.3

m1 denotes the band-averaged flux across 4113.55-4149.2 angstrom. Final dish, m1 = 137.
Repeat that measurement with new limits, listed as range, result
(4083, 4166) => 134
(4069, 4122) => 129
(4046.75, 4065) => 146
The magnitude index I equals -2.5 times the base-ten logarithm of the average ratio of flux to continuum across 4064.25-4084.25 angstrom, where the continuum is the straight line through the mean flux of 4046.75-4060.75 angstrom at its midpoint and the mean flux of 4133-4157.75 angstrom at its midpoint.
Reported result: 0.11 mag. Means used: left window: 148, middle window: 132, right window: 140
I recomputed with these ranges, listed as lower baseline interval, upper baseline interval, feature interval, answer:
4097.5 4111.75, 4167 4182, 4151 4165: -0.011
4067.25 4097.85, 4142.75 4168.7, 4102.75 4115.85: 0.102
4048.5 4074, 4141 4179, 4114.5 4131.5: 0.067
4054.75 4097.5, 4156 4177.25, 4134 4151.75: 0.000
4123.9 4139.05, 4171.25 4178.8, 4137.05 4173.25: -0.052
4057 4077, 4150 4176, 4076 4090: 0.097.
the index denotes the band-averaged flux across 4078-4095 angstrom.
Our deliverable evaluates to 130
